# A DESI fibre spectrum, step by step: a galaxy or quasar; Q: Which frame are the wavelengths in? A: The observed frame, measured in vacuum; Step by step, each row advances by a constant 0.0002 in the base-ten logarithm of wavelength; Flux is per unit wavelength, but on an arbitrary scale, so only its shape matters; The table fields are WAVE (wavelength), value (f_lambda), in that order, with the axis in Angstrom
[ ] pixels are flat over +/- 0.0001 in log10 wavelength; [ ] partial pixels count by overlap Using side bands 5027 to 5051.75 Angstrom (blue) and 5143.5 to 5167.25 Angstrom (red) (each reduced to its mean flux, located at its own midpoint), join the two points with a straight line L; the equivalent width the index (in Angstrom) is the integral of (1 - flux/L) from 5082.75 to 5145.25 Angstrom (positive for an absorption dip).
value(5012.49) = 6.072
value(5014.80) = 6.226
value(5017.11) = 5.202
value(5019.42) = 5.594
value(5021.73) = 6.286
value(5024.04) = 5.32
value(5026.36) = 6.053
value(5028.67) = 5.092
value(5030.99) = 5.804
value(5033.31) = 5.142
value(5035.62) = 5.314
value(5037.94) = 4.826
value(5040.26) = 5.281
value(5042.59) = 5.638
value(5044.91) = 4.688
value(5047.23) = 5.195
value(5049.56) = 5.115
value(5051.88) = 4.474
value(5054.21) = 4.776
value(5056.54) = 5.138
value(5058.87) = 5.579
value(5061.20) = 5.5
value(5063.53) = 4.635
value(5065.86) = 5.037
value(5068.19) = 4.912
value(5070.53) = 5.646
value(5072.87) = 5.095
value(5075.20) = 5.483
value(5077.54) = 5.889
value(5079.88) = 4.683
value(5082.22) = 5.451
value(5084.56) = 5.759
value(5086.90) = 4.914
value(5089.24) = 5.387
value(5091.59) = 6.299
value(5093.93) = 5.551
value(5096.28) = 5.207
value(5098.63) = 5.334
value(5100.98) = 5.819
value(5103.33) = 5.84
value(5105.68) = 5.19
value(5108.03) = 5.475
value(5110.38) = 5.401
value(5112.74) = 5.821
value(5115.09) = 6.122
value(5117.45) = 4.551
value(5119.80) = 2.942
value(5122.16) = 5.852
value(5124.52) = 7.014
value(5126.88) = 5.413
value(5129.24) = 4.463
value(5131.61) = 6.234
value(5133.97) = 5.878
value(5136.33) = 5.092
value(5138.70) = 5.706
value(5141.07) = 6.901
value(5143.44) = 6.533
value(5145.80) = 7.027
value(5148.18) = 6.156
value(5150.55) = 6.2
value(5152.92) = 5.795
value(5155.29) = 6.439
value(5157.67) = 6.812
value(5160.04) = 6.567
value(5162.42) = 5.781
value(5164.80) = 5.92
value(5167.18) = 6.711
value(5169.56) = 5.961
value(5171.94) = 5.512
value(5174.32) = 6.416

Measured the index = 3.7 Angstrom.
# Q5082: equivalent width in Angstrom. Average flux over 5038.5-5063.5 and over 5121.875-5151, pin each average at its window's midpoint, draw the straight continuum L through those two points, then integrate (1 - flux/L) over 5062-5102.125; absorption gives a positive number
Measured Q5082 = 0.6 Angstrom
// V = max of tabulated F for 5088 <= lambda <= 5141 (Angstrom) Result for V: 7.014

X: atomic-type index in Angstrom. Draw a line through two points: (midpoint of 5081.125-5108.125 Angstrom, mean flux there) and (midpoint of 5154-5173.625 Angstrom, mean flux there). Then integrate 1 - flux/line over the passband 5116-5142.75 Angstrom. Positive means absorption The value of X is 1.8 Angstrom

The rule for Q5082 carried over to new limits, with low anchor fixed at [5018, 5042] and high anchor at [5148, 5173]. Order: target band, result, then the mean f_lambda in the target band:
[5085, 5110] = 1.4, 5.51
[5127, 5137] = 1.0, 5.43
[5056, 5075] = 1.5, 5.21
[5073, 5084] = 0.7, 5.37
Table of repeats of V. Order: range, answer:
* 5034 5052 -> 5.638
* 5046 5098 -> 6.299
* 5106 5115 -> 5.821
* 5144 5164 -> 7.027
